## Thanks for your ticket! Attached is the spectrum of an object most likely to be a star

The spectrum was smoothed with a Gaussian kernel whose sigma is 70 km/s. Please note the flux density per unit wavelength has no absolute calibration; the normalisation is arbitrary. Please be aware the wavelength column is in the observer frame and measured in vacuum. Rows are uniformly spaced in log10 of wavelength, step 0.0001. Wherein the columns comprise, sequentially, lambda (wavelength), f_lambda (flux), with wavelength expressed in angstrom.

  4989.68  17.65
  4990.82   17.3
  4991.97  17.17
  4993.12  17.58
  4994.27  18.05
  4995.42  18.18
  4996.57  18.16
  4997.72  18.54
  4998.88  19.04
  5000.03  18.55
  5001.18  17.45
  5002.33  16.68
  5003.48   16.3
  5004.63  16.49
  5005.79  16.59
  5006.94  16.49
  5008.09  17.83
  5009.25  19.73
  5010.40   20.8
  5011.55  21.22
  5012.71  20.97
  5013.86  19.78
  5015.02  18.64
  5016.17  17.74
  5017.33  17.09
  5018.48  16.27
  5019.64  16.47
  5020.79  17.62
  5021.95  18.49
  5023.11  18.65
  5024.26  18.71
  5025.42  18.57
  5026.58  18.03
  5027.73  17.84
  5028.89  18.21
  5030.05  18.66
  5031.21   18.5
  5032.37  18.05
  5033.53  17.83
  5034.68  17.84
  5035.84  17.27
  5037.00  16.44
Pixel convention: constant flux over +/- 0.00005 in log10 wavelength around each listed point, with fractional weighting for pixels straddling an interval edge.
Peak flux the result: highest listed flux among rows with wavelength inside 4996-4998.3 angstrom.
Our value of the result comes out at 18.54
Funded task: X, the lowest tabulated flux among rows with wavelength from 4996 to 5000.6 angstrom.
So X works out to 18.16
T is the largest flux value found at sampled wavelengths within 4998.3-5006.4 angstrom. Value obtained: 19.04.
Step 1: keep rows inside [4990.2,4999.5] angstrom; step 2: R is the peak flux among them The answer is 19.04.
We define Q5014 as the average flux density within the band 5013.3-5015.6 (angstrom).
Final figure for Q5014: 19.2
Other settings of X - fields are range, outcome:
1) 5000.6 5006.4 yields 16.3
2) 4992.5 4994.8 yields 17.58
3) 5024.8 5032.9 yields 17.84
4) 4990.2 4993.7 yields 17.17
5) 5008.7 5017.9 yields 17.09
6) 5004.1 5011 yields 16.49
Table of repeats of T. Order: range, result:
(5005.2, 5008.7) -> 17.83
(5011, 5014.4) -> 21.22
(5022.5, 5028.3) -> 18.71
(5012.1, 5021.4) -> 20.97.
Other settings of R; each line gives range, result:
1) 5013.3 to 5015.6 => 19.78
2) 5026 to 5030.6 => 18.66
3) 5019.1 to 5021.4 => 17.62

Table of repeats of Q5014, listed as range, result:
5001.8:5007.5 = 16.5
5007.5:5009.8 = 18.7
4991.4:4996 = 17.7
